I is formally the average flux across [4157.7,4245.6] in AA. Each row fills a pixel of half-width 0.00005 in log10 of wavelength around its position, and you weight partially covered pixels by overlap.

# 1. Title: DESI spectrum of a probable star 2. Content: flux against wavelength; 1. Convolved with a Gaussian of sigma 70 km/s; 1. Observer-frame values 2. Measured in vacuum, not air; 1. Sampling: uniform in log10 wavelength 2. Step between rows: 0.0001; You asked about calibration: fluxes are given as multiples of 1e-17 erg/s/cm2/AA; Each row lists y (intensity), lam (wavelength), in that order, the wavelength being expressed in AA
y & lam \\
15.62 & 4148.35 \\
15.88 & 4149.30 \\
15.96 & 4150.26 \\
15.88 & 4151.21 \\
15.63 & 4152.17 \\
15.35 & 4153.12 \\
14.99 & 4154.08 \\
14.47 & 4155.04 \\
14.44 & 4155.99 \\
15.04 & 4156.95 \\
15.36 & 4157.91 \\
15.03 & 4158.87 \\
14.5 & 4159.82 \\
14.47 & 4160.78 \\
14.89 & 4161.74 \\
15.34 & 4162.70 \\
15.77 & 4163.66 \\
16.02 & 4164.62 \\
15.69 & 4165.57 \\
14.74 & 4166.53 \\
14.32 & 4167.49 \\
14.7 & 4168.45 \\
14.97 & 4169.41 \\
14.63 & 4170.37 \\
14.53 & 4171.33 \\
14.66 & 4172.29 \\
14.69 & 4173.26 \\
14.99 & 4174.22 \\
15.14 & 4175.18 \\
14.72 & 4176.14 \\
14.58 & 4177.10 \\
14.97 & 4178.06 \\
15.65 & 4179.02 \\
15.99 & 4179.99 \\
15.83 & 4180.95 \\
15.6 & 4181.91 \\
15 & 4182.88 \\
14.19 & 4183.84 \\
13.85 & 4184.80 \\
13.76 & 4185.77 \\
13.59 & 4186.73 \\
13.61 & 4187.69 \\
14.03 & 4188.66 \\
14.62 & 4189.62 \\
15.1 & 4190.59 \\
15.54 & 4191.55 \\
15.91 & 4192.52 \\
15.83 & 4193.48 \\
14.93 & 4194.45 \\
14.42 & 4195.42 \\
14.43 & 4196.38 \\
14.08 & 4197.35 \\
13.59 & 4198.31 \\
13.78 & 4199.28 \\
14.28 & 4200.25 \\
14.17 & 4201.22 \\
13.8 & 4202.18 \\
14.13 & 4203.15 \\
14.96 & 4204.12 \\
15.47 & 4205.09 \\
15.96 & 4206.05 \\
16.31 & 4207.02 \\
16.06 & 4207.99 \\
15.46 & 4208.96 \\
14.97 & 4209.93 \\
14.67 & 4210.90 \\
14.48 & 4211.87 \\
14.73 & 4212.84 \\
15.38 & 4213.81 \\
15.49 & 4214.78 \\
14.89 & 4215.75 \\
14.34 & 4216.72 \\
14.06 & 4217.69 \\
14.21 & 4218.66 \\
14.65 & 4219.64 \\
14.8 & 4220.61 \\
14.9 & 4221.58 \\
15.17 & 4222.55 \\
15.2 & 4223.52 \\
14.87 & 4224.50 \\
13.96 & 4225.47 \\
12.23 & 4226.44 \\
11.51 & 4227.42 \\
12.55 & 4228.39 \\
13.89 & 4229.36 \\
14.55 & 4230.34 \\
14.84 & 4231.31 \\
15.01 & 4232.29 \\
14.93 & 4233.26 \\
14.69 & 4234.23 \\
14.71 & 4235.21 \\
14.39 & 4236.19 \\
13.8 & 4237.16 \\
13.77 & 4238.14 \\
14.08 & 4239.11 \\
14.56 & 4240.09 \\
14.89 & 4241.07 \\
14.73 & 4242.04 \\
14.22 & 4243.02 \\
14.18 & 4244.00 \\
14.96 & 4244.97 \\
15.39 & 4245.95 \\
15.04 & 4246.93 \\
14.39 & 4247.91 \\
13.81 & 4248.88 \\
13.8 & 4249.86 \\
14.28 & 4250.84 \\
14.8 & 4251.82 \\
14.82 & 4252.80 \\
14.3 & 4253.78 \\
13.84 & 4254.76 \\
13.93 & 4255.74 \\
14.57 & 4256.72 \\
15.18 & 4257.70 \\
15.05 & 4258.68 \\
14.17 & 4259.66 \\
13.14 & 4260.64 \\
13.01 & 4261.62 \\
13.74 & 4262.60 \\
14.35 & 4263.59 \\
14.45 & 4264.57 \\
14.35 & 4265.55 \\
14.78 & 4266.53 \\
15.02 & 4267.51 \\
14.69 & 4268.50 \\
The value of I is 14.7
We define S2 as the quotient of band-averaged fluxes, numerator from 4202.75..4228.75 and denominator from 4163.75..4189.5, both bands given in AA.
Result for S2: 1.0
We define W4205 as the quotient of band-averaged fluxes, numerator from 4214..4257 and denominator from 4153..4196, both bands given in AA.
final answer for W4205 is 1.0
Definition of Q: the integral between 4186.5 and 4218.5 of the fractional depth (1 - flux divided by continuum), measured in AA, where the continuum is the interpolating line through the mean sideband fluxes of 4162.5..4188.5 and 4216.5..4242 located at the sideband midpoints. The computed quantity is -0.5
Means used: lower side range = 14.9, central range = 14.8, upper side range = 14.3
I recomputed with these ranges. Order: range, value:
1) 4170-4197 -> 14.8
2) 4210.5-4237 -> 14.4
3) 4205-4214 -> 15.3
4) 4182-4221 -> 14.7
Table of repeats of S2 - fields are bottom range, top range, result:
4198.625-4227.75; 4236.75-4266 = 0.98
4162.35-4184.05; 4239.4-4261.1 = 0.96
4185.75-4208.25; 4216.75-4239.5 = 0.97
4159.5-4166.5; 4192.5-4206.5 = 0.96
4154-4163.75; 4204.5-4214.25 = 1.03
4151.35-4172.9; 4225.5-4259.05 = 0.95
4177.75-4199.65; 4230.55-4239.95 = 0.98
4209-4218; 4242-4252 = 0.98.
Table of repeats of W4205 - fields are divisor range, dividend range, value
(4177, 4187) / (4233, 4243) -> 0.97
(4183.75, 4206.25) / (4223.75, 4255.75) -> 0.98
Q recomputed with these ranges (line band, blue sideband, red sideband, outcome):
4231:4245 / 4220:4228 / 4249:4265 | -0.37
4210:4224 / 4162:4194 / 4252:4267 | -0.18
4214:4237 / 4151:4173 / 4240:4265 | 0.33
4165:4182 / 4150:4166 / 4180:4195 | -0.02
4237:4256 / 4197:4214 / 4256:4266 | -0.06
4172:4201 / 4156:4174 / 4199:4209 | 0.46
